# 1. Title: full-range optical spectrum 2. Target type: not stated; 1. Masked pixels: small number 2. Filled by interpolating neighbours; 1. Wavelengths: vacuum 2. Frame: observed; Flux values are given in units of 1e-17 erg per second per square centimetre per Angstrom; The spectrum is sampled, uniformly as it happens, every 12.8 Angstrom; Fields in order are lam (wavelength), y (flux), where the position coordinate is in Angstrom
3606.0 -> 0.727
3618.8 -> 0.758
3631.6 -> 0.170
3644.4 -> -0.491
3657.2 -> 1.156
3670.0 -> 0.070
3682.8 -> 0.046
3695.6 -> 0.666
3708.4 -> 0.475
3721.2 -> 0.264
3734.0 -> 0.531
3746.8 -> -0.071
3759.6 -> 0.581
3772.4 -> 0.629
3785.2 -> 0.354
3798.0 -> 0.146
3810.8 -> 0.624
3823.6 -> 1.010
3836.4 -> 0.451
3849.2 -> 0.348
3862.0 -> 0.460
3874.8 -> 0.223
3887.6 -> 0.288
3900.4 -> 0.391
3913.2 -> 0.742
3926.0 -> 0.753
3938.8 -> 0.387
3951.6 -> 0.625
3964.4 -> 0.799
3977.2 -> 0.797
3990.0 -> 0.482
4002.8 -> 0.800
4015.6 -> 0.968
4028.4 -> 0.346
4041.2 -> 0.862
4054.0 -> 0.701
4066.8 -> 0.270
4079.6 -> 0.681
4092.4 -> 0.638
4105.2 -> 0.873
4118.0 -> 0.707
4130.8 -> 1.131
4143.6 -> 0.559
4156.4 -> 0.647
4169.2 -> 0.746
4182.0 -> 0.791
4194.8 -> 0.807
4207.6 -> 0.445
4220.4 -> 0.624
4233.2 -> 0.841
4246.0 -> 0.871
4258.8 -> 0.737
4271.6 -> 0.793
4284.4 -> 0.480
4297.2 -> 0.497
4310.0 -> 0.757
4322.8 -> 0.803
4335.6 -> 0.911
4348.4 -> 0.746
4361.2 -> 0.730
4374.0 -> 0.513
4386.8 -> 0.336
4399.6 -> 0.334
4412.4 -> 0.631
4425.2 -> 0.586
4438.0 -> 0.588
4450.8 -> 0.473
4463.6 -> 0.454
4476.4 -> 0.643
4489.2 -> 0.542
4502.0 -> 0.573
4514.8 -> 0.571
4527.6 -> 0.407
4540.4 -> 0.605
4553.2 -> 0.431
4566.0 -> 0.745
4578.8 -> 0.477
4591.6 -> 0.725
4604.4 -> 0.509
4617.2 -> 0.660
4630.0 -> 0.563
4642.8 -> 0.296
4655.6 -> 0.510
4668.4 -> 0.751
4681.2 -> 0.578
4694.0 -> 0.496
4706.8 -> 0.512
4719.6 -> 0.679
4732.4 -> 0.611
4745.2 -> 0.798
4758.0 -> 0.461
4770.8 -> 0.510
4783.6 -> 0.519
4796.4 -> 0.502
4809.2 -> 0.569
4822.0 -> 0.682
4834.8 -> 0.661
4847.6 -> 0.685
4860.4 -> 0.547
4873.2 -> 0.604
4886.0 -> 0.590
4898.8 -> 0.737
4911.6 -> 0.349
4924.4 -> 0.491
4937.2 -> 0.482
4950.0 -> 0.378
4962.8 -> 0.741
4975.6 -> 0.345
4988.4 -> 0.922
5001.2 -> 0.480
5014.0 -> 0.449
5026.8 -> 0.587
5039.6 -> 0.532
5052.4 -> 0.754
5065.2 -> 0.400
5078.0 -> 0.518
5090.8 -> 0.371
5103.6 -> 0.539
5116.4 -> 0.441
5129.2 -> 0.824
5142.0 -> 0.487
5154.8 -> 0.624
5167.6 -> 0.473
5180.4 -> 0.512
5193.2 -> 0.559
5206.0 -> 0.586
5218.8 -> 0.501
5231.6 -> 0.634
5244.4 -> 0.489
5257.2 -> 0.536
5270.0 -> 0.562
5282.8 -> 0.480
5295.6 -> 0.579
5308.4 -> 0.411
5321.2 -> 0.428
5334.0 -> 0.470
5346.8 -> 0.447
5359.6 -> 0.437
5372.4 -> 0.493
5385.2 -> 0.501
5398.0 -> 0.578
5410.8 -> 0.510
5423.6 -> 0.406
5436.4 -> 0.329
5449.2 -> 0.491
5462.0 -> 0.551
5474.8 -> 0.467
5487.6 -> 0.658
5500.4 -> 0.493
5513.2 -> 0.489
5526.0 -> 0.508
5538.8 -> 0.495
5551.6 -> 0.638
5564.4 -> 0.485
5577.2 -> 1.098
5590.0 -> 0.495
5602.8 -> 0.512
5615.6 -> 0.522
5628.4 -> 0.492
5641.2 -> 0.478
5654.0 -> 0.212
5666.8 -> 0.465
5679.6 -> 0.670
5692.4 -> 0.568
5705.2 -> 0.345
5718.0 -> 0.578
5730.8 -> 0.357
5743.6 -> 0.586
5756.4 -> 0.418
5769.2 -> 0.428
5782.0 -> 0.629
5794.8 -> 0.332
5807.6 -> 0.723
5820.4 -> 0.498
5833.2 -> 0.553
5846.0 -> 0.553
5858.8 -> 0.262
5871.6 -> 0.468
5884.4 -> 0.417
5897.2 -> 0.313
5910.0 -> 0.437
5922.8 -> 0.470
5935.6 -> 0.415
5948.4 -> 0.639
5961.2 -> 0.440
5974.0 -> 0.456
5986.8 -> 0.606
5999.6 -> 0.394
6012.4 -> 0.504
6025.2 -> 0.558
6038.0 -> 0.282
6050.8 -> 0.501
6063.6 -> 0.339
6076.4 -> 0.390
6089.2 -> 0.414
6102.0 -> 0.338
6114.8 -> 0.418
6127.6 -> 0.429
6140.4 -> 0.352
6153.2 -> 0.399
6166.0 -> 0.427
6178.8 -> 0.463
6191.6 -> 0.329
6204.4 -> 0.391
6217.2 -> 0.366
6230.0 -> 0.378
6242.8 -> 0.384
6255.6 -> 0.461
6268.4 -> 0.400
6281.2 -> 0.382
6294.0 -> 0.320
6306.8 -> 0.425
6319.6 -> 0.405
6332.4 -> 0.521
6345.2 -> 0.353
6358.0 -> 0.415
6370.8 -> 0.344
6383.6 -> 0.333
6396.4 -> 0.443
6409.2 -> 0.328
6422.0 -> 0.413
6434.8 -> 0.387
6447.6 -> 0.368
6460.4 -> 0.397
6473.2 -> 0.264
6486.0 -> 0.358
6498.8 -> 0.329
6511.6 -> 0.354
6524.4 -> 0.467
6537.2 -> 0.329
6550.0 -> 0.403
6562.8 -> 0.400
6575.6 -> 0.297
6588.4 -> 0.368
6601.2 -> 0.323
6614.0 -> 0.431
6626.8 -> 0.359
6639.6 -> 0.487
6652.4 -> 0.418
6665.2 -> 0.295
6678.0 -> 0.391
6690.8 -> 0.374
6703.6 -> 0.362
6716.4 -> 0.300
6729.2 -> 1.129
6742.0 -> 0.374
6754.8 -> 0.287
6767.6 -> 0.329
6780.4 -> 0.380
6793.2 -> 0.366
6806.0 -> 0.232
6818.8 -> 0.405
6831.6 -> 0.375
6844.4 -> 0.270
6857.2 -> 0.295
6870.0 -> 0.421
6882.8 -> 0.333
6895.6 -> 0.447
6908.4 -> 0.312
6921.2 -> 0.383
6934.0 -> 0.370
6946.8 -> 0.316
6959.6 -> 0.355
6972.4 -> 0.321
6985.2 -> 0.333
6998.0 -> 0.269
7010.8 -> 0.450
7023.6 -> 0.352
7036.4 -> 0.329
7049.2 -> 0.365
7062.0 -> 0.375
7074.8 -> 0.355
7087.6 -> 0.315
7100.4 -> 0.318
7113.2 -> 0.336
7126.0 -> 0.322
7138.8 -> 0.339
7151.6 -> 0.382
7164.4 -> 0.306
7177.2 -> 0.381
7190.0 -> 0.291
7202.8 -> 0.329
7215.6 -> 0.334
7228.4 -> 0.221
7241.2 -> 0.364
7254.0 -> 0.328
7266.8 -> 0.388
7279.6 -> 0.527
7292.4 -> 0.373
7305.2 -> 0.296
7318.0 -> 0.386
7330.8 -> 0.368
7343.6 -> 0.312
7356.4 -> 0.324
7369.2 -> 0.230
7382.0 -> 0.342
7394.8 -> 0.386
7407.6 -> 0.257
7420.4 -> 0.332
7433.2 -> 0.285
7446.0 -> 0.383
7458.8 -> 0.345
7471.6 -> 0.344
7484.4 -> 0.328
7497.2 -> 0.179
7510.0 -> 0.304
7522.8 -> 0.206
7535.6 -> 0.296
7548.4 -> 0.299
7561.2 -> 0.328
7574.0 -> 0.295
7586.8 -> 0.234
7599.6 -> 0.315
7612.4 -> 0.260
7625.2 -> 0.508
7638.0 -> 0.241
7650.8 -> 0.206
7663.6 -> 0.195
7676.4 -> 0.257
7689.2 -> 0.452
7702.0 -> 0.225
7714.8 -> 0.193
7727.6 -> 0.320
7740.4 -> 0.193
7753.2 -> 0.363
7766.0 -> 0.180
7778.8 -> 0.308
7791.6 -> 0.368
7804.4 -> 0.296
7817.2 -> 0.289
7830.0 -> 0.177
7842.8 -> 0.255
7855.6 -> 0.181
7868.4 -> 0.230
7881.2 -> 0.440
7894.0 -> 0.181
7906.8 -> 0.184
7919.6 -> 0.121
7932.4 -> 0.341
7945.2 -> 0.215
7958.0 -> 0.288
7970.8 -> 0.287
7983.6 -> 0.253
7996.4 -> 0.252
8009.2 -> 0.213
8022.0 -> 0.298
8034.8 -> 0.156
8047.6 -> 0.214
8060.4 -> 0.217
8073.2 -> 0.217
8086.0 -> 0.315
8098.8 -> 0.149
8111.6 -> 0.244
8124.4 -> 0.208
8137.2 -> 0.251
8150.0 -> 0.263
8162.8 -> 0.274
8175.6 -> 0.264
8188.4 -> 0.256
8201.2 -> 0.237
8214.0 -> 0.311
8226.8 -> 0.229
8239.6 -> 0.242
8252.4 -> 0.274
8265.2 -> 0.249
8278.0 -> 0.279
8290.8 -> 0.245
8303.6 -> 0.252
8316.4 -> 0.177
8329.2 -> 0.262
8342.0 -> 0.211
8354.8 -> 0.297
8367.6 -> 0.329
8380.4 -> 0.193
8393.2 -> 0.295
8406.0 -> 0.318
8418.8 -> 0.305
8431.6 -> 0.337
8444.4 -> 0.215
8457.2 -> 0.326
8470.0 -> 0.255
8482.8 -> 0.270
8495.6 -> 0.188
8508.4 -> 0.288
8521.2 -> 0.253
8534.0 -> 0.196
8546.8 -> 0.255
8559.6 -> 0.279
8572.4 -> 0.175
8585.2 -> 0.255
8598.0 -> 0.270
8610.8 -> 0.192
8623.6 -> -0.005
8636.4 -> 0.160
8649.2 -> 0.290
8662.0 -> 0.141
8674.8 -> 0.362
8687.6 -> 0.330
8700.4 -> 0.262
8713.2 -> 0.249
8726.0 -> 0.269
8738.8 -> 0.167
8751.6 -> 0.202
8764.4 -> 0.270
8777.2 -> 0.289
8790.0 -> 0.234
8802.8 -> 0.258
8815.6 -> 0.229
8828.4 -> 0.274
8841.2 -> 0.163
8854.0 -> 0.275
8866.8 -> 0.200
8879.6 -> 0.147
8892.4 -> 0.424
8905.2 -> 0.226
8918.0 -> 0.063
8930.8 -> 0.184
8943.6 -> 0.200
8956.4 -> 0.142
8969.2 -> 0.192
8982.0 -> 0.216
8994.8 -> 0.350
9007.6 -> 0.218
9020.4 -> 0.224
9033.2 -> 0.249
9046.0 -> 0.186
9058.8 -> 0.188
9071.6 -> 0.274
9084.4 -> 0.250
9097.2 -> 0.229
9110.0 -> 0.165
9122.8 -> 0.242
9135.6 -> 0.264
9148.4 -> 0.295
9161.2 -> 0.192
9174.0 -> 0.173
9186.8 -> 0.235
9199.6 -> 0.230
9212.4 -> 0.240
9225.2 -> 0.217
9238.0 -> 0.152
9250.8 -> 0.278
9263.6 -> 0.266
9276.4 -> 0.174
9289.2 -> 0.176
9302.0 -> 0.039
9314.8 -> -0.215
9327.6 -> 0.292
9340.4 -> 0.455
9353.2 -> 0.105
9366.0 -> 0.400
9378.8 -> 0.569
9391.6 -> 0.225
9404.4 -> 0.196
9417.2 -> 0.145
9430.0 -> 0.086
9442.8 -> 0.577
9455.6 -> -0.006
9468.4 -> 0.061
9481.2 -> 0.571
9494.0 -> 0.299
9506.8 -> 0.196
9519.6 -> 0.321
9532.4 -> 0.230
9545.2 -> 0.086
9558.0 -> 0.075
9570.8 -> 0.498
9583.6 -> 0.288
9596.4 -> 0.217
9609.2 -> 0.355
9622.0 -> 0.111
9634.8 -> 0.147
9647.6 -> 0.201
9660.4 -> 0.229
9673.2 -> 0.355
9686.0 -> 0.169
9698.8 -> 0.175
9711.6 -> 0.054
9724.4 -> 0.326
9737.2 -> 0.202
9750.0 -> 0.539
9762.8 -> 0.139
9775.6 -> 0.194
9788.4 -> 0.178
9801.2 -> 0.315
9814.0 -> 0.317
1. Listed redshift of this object 0.02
